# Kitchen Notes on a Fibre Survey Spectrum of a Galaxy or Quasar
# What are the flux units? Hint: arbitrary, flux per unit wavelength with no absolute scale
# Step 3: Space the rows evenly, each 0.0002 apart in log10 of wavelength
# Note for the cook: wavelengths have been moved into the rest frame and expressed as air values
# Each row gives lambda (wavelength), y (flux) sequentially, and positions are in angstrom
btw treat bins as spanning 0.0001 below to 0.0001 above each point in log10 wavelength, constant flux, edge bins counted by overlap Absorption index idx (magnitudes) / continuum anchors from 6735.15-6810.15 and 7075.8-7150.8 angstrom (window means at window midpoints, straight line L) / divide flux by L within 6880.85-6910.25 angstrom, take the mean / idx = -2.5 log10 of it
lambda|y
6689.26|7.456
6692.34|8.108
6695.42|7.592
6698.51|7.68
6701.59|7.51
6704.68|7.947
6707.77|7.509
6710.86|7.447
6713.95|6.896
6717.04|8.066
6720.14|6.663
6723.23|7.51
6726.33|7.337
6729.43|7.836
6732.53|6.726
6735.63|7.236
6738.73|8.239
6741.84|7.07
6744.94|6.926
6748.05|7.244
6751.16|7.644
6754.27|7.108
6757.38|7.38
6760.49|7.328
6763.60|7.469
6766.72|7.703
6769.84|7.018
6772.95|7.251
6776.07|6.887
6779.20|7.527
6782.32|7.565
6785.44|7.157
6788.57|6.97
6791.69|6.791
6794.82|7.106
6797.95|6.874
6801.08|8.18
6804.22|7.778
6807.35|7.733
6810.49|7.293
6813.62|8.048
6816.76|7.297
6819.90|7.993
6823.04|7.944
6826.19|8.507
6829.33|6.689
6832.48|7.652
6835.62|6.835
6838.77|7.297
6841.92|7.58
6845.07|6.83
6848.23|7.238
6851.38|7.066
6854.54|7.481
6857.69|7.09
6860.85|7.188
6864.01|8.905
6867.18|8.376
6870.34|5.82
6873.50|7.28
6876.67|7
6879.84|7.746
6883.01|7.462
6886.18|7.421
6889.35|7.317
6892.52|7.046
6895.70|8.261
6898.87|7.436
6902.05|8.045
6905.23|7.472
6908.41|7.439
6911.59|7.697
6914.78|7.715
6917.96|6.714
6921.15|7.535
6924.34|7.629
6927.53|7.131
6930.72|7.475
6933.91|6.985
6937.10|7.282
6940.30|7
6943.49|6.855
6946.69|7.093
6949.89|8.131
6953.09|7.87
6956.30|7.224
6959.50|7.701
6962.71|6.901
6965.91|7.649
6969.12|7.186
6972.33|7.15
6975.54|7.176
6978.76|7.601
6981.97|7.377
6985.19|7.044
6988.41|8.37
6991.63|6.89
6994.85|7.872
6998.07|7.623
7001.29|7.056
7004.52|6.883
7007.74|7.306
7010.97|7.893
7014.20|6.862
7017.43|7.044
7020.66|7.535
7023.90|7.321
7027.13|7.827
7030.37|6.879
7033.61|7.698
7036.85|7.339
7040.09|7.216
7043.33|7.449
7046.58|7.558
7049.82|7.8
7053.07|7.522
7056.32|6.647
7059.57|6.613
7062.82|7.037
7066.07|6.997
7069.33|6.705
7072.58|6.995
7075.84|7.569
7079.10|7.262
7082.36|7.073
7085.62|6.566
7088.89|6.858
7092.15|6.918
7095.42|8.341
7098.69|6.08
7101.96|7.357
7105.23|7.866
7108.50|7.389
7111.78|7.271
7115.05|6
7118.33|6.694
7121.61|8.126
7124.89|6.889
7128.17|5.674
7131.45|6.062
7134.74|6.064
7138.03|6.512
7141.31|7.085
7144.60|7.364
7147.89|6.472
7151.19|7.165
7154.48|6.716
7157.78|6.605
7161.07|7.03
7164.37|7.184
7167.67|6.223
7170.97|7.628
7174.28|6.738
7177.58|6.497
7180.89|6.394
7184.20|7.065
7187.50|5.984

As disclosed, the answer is -0.05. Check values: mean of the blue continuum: 7.34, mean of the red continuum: 6.92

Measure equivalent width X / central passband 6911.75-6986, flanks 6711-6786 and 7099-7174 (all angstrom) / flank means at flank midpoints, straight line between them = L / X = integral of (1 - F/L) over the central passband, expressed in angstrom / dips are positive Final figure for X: -2.6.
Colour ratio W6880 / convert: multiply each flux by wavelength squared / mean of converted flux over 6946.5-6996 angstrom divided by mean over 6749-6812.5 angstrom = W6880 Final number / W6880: 1.07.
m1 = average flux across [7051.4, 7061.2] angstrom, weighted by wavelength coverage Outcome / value 6.93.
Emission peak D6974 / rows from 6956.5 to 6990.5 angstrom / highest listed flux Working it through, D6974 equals 8.37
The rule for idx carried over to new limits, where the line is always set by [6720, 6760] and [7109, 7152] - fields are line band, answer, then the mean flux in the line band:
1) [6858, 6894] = -0.04 mag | 7.4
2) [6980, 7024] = -0.07 mag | 7.37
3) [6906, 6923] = -0.05 mag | 7.42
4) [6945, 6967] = -0.08 mag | 7.5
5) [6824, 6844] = -0.04 mag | 7.43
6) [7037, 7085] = -0.05 mag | 7.17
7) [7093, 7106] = -0.09 mag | 7.35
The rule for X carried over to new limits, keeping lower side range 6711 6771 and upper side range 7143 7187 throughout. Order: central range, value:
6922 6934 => -0.4 angstrom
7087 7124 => -1.4 angstrom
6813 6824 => -0.8 angstrom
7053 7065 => 0.1 angstrom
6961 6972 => -0.3 angstrom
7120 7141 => 0.9 angstrom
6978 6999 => -1.5 angstrom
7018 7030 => -0.8 angstrom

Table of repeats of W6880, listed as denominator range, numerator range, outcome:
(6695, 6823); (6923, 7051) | 1.06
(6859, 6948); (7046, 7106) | 1.01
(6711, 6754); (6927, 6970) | 1.06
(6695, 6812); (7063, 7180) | 1.04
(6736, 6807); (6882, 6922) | 1.06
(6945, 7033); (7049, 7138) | 0.97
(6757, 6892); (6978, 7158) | 1.03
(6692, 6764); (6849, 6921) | 1.05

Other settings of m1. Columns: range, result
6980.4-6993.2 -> 7.42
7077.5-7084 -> 7.17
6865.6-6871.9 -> 7.11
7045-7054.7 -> 7.63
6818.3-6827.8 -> 8.14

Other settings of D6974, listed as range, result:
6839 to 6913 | 8.905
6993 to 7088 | 7.893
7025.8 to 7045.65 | 7.827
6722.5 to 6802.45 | 8.239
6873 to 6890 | 7.746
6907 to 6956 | 8.131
